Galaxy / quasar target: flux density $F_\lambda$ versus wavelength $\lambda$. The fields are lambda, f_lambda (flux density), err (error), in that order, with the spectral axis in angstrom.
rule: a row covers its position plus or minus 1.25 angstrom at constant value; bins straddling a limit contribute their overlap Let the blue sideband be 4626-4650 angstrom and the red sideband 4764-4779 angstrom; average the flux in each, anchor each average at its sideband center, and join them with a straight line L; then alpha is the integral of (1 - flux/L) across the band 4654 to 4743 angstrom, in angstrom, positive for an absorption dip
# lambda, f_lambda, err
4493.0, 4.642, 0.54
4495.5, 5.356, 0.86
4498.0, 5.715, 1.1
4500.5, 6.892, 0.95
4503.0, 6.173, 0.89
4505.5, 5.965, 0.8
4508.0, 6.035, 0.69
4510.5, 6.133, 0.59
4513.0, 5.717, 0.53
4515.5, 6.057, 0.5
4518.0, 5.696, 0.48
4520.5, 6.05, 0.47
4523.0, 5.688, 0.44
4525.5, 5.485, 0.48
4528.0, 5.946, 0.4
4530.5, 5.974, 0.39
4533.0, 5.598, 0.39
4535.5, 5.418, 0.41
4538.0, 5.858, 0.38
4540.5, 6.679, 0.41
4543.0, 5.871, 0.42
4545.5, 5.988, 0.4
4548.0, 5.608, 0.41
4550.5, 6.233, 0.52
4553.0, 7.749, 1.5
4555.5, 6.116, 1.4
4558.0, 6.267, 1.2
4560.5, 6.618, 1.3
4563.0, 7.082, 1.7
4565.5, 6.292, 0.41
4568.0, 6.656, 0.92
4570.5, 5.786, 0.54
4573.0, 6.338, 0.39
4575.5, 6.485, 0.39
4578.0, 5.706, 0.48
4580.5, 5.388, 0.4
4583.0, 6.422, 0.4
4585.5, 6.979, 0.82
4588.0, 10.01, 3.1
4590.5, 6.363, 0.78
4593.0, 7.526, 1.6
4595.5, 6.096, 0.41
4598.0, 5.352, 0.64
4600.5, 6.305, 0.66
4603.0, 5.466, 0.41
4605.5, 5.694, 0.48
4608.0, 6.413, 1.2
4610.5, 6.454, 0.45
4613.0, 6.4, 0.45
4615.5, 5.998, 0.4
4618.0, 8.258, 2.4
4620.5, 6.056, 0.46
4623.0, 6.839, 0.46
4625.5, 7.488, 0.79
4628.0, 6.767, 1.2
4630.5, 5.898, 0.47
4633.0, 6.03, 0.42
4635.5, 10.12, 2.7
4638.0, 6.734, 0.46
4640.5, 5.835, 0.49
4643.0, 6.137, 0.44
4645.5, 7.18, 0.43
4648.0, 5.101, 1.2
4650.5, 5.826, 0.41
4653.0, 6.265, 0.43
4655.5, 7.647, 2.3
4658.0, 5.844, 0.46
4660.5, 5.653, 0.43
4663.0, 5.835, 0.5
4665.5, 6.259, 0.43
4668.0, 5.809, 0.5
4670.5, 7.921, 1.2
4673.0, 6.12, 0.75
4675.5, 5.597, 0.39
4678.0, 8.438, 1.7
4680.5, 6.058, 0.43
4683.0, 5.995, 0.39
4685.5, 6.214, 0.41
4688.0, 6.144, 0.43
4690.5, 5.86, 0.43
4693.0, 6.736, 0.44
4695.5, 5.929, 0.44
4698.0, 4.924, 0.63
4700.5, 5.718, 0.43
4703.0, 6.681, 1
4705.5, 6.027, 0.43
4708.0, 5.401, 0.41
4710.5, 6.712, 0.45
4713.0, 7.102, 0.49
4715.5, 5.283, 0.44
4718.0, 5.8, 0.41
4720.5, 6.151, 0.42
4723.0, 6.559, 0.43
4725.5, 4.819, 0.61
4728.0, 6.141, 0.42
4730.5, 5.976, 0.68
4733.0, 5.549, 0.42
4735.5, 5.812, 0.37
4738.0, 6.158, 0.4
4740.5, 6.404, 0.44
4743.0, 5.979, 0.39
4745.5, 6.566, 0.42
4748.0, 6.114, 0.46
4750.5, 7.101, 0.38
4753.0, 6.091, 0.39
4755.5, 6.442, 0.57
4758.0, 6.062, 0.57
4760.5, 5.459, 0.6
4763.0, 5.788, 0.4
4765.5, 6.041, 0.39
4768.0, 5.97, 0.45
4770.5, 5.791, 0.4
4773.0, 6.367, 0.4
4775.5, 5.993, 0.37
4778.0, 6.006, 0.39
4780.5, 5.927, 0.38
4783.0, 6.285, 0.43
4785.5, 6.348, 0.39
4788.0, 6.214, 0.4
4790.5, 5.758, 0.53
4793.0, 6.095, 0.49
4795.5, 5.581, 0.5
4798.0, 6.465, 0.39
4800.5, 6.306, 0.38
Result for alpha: 3.0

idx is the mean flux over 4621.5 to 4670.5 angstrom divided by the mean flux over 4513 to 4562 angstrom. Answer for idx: 1.08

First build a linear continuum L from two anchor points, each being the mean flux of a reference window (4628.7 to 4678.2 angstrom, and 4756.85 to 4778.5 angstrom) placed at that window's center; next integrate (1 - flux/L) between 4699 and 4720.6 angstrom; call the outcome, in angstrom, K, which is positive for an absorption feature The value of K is 0.45 angstrom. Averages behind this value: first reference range 6.47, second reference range 5.94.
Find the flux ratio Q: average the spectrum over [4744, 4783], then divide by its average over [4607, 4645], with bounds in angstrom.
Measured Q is 0.90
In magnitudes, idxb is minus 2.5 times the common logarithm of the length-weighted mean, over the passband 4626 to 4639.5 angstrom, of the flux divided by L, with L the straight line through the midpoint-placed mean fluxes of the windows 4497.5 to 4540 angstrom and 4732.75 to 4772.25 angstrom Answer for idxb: -0.18 mag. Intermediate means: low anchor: 5.92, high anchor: 6.1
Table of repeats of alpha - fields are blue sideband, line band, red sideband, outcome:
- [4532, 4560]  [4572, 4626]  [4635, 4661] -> -1.8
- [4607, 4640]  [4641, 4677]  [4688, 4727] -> 1.4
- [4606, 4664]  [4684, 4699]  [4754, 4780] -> 0.8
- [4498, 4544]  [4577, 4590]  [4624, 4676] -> -1.4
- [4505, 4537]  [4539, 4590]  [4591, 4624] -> -3.4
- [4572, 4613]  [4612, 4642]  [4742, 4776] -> -2.3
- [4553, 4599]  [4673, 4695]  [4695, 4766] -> -0.6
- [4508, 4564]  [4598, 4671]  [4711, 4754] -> -4.4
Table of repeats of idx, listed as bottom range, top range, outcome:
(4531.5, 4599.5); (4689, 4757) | 0.95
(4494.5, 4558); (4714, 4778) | 1.00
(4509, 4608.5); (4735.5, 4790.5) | 0.98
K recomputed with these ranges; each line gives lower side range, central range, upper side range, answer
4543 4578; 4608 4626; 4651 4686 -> -1.0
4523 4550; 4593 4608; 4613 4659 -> 0.9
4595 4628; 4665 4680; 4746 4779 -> -1.0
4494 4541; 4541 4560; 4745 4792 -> -1.2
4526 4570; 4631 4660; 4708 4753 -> -1.9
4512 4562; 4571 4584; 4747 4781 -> 0.0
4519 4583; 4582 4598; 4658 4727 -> -2.5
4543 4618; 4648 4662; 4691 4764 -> 0.2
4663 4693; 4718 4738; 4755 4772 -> 0.8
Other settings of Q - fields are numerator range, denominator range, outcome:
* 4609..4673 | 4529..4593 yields 1.03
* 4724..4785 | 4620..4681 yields 0.92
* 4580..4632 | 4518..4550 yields 1.13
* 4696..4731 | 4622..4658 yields 0.89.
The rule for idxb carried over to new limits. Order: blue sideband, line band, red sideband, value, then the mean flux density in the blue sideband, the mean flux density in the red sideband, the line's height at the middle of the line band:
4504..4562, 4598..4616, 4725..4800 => 0.00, 6.04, 6.06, 6.04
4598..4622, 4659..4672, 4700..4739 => -0.02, 6.29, 6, 6.14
